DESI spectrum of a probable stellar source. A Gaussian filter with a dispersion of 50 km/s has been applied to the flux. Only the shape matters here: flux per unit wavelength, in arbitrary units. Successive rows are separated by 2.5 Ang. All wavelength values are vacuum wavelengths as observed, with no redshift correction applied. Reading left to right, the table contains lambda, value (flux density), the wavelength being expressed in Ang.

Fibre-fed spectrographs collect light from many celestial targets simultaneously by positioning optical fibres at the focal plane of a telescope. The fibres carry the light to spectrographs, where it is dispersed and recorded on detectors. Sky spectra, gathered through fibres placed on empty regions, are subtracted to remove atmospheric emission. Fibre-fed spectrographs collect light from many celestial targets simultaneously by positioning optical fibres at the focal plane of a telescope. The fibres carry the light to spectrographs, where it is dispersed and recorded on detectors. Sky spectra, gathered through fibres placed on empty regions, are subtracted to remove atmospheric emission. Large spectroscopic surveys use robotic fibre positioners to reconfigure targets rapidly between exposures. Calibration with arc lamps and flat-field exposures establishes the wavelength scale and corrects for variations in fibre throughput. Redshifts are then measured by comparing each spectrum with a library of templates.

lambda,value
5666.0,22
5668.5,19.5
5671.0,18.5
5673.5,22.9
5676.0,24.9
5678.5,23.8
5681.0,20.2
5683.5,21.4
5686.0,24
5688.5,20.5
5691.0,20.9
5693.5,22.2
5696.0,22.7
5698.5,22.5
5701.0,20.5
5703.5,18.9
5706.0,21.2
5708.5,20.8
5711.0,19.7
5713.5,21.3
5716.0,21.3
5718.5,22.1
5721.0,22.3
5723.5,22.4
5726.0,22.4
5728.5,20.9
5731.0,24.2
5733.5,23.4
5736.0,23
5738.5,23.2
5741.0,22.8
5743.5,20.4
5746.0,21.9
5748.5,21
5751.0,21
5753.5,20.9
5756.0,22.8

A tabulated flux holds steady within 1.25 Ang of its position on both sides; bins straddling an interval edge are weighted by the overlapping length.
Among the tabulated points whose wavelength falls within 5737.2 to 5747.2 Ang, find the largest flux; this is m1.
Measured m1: 23.2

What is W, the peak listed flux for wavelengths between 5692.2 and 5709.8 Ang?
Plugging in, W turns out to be 22.7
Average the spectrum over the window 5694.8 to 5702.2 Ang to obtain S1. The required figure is 21.9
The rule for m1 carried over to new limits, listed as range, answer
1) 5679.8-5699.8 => 24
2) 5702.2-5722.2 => 22.3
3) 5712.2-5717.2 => 21.3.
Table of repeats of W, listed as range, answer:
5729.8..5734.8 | 24.2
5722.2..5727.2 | 22.4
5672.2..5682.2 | 24.9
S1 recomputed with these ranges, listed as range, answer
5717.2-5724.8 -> 22.3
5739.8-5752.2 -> 21.4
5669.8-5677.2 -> 22.1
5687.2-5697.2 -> 21.6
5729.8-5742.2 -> 23.3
